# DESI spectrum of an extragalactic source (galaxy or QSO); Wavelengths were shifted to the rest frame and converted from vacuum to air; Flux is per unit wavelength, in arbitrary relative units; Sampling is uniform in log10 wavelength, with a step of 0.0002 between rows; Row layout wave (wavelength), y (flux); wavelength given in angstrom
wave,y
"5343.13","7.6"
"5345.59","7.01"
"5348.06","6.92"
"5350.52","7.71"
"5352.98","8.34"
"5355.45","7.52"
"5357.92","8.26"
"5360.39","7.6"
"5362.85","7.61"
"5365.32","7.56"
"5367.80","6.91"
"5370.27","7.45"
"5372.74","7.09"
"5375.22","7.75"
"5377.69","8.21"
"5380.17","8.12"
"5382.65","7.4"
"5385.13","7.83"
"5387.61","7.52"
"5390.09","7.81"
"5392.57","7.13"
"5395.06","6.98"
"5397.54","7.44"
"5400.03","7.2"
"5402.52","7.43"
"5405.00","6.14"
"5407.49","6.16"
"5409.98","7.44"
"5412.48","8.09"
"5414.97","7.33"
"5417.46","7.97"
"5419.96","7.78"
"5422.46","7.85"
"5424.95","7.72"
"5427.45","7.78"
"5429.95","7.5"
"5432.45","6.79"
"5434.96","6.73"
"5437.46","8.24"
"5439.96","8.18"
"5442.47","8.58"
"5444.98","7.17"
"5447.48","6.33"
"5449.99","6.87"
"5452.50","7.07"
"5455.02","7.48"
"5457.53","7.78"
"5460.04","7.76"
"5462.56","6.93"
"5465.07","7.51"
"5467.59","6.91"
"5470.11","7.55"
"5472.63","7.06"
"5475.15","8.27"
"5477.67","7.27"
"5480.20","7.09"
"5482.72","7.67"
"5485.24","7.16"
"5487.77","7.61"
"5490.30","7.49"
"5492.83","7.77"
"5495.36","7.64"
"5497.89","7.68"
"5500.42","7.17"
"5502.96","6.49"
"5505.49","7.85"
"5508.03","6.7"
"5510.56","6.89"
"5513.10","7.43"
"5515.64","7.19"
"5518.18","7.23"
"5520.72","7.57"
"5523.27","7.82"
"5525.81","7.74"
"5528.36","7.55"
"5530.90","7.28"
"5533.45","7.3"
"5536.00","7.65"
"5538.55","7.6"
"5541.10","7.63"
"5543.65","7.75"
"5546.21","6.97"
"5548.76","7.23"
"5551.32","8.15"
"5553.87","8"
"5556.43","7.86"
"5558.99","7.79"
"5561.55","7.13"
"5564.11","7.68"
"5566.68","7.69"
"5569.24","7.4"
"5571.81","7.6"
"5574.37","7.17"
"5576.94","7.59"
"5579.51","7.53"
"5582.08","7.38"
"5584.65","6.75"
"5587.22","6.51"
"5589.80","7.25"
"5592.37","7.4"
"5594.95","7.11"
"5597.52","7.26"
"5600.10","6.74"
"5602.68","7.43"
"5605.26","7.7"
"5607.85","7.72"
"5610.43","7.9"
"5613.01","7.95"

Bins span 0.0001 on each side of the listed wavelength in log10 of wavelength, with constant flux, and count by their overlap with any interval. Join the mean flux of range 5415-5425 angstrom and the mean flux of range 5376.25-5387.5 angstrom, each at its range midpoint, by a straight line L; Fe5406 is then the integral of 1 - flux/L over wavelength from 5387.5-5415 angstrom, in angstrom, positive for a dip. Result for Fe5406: 2.2 angstrom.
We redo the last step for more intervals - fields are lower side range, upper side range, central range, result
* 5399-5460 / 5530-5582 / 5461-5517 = 1.0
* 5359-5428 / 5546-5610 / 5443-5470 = 0.8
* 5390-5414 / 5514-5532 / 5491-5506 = 0.0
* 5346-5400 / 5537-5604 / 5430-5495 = 0.7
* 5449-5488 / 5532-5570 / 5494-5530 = 0.6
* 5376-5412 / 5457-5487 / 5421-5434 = -0.2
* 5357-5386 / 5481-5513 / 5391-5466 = 1.2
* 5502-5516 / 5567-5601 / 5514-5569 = -3.1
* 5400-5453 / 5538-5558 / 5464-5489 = 0.3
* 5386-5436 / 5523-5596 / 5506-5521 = 0.5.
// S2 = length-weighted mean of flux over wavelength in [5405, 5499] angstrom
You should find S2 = 7.45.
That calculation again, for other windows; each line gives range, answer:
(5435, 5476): 7.45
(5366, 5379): 7.49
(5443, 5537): 7.36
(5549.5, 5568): 7.74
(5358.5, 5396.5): 7.54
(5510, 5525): 7.39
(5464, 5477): 7.45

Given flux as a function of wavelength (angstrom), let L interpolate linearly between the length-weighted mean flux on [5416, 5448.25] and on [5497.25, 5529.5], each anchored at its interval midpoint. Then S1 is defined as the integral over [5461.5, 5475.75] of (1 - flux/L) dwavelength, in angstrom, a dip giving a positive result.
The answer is 0.3 angstrom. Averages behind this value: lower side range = 7.6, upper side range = 7.32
